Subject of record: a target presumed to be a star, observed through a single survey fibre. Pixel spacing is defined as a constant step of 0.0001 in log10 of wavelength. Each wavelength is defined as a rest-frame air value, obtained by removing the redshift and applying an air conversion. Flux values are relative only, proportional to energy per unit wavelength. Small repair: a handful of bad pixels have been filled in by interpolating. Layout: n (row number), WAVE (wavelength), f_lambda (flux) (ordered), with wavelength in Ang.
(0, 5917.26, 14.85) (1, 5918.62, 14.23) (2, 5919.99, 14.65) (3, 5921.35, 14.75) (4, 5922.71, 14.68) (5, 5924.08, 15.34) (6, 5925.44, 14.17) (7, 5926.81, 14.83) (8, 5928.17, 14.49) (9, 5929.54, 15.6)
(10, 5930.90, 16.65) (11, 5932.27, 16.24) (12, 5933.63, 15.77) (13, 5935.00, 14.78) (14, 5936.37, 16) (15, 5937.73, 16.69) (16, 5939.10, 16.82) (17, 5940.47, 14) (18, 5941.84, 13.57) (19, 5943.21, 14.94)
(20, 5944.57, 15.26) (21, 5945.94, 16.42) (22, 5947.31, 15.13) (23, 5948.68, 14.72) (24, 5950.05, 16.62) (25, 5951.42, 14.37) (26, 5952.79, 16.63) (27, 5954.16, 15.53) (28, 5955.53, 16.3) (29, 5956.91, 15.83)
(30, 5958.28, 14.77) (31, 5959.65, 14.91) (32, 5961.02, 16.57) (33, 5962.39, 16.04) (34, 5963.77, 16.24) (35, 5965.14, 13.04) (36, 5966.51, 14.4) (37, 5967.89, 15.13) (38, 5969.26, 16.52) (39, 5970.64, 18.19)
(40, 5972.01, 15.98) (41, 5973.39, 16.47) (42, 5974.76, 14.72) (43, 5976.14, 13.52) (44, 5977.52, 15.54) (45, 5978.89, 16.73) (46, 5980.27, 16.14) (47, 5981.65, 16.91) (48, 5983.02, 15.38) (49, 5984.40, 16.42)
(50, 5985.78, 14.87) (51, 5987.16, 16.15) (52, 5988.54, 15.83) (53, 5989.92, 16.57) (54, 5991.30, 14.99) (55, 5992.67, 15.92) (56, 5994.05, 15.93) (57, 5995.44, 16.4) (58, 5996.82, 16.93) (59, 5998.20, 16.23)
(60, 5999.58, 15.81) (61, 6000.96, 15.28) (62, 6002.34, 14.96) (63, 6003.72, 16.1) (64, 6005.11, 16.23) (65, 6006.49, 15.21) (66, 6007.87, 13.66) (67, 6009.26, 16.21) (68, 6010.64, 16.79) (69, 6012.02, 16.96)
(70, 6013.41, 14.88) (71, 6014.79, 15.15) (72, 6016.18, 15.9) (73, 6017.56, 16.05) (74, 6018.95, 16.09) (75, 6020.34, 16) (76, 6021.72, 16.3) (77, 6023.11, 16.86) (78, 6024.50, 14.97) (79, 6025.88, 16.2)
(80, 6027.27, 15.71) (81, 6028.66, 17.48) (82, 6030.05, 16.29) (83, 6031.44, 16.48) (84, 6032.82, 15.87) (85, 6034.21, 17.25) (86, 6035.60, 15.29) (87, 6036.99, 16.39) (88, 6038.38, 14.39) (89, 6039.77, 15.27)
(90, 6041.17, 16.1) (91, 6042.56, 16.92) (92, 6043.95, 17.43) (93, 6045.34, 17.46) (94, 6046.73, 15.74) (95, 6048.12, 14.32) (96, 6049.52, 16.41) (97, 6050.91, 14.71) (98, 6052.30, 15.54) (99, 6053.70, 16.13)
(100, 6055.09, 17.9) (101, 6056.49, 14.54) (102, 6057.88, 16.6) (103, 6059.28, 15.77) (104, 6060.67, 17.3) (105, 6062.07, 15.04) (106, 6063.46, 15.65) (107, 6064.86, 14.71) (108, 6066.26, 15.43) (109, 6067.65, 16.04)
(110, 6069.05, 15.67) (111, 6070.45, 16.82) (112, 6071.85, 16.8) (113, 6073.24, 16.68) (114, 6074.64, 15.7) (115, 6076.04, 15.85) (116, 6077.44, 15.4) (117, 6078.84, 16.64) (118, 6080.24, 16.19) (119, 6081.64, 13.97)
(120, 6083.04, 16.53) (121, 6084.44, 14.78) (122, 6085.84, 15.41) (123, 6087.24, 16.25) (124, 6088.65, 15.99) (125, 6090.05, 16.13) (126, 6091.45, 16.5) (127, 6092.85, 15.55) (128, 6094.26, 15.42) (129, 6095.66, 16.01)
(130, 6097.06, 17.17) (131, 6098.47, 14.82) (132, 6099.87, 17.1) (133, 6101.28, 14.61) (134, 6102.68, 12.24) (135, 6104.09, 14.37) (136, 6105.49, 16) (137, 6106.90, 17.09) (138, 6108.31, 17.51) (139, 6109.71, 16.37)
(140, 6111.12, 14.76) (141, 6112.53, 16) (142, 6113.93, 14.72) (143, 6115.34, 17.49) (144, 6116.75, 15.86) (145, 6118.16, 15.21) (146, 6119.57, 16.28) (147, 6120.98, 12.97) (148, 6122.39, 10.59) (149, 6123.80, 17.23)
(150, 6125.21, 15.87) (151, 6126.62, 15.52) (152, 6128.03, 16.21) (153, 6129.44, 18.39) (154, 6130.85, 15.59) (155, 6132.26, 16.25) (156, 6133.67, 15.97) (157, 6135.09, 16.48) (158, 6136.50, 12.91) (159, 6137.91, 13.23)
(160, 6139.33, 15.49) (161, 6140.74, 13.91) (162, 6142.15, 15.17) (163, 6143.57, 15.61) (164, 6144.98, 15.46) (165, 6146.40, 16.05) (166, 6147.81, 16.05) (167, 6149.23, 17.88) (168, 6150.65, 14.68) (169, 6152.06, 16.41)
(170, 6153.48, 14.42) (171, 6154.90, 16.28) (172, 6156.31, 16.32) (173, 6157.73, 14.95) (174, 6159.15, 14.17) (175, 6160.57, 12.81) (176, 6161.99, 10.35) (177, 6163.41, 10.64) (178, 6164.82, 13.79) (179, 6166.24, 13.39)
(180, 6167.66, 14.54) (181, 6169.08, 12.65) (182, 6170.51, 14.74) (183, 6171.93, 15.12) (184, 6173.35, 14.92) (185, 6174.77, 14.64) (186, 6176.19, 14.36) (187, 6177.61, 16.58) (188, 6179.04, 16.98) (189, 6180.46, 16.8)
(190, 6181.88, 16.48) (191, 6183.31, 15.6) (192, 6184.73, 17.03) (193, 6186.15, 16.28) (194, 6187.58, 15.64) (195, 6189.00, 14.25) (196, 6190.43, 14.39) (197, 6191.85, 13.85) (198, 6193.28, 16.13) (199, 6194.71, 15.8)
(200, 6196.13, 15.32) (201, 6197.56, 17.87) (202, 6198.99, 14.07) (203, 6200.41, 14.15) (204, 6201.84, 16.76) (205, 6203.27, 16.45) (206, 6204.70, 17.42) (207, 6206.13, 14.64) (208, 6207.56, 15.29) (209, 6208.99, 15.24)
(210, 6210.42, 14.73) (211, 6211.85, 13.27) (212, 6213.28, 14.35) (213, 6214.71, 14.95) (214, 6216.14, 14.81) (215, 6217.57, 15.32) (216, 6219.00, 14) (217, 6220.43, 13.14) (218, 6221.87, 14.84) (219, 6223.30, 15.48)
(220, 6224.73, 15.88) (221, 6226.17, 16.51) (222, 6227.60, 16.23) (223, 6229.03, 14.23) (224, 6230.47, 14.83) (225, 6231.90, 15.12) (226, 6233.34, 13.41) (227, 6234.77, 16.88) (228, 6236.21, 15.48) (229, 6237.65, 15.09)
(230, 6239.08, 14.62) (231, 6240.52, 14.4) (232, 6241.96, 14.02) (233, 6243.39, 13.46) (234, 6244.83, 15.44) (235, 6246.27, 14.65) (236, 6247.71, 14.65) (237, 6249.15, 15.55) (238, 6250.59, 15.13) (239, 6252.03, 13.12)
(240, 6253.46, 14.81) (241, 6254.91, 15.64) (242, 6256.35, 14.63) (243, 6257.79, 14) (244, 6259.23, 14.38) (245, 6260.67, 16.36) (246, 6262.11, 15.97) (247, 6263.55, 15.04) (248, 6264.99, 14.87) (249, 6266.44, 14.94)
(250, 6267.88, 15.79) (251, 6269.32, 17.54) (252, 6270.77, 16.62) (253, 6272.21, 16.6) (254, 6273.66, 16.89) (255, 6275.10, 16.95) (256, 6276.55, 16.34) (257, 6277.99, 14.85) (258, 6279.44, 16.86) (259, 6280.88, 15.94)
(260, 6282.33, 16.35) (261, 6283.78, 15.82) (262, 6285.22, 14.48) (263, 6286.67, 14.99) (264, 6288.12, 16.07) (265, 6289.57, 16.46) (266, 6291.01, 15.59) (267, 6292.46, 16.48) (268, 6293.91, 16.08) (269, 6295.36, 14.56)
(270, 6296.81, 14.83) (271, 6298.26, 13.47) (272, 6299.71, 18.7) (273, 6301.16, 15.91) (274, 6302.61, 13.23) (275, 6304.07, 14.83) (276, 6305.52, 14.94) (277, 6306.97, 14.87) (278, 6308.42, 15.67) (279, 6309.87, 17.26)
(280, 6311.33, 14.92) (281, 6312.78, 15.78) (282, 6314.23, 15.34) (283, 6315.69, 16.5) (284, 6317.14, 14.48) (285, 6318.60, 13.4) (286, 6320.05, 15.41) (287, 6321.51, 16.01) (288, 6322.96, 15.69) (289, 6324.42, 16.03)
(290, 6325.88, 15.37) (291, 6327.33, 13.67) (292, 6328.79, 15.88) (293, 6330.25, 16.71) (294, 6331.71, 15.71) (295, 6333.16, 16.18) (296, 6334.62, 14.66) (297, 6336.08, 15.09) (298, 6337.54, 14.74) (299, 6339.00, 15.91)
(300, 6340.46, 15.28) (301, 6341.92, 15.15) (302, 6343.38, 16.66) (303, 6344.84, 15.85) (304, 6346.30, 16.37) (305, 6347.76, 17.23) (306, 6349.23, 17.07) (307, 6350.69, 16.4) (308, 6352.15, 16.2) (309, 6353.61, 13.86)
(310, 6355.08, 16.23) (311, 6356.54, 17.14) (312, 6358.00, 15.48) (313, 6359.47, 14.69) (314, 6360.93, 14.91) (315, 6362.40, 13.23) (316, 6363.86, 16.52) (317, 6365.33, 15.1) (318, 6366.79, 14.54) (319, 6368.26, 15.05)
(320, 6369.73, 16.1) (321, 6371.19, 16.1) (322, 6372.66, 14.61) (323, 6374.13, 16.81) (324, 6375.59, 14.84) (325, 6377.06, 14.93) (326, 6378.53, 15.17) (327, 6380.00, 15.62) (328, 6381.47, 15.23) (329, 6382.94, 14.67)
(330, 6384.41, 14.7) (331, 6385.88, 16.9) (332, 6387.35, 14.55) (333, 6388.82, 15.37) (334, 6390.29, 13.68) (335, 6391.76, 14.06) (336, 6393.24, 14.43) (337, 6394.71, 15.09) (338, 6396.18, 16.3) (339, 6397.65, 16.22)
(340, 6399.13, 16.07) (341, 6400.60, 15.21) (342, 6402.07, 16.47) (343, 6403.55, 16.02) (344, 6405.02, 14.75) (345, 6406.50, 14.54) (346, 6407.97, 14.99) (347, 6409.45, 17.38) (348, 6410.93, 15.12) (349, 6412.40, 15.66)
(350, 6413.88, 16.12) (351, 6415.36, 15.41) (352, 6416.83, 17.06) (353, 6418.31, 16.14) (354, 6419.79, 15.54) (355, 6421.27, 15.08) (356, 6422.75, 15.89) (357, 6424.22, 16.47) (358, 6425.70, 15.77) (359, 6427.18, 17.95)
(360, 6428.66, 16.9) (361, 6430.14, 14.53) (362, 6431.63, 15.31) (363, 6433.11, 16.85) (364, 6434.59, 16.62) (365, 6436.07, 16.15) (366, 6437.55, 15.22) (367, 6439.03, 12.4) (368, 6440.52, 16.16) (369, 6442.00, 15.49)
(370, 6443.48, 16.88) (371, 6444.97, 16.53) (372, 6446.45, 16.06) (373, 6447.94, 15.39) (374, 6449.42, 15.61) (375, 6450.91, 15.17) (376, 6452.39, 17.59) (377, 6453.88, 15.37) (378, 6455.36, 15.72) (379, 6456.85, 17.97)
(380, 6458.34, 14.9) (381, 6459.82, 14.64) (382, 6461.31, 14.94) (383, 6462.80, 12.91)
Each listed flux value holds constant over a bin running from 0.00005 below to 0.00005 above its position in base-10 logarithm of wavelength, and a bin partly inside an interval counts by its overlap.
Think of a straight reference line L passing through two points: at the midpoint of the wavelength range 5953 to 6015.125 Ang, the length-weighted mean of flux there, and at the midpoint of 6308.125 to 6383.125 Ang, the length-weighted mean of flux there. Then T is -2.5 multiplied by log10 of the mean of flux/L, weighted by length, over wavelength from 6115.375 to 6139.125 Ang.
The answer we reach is 0.02 mag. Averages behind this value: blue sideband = 15.8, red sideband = 15.5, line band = 15.3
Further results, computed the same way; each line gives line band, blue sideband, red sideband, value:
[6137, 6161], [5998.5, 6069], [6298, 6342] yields 0.03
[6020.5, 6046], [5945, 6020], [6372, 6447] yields -0.04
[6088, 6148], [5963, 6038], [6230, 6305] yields 0.01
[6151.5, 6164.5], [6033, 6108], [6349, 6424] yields 0.13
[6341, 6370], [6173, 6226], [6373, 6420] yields -0.02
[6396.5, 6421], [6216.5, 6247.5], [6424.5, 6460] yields 0.00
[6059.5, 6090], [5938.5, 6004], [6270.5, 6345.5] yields -0.01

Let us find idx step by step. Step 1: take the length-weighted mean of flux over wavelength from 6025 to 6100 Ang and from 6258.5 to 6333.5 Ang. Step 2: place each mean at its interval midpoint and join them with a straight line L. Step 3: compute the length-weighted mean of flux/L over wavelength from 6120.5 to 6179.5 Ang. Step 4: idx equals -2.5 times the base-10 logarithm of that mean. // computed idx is 0.07 mag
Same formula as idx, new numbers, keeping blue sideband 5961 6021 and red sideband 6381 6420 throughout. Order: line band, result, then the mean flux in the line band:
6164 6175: 0.11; 14.2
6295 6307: 0.03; 15.1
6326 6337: 0.01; 15.4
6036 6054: -0.01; 15.9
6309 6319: 0.01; 15.4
